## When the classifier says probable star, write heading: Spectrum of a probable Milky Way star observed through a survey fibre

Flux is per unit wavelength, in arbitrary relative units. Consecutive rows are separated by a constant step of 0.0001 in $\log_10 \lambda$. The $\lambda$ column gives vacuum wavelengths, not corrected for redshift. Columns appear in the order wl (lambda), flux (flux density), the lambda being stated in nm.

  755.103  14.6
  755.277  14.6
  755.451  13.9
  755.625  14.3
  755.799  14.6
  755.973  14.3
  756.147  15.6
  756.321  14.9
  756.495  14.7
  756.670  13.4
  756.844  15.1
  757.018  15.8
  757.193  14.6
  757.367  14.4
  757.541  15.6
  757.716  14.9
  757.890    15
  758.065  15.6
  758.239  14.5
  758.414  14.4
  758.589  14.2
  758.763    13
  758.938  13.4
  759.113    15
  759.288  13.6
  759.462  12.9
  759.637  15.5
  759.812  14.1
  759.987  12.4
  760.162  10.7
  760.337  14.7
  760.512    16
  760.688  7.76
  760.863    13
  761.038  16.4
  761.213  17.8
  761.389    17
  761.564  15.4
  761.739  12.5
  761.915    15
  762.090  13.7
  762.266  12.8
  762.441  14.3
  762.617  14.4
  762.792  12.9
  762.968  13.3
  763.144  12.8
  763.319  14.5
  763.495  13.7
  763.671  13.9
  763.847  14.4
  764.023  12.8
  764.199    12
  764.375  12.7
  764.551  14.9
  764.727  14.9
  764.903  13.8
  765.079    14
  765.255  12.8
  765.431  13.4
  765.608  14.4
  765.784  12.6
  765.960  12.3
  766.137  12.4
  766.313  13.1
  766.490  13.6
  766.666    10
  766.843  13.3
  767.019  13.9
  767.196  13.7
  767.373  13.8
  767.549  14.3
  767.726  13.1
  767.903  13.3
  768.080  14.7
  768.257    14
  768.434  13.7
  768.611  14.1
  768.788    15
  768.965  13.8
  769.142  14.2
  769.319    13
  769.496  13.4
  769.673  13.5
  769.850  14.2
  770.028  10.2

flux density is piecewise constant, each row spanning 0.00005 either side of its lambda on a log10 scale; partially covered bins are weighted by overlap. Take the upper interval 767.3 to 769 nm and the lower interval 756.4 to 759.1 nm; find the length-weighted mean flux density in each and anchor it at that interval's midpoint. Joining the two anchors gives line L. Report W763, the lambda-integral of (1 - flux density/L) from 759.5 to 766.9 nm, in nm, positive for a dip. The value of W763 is 0.34 nm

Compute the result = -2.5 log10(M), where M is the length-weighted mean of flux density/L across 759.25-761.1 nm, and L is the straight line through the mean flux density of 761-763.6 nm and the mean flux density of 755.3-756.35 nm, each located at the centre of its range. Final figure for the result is 0.089 mag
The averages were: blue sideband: 14.6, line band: 13.3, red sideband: 14.4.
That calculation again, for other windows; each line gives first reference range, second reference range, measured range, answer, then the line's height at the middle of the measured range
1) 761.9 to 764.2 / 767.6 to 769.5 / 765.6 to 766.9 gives 0.097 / 13.8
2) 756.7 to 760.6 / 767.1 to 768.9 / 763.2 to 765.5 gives 0.034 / 14.1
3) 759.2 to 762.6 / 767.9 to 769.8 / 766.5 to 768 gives 0.058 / 13.9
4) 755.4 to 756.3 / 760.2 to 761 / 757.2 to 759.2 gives -0.059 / 13.8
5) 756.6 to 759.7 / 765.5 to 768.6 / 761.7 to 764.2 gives 0.020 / 13.9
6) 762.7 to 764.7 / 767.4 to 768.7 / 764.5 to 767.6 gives 0.026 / 13.7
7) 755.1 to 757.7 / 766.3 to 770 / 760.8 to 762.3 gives -0.055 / 14.2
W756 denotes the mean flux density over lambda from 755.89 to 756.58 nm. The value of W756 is 14.9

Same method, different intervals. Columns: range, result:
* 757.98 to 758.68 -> 14.7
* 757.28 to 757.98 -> 15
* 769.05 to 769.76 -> 13.5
